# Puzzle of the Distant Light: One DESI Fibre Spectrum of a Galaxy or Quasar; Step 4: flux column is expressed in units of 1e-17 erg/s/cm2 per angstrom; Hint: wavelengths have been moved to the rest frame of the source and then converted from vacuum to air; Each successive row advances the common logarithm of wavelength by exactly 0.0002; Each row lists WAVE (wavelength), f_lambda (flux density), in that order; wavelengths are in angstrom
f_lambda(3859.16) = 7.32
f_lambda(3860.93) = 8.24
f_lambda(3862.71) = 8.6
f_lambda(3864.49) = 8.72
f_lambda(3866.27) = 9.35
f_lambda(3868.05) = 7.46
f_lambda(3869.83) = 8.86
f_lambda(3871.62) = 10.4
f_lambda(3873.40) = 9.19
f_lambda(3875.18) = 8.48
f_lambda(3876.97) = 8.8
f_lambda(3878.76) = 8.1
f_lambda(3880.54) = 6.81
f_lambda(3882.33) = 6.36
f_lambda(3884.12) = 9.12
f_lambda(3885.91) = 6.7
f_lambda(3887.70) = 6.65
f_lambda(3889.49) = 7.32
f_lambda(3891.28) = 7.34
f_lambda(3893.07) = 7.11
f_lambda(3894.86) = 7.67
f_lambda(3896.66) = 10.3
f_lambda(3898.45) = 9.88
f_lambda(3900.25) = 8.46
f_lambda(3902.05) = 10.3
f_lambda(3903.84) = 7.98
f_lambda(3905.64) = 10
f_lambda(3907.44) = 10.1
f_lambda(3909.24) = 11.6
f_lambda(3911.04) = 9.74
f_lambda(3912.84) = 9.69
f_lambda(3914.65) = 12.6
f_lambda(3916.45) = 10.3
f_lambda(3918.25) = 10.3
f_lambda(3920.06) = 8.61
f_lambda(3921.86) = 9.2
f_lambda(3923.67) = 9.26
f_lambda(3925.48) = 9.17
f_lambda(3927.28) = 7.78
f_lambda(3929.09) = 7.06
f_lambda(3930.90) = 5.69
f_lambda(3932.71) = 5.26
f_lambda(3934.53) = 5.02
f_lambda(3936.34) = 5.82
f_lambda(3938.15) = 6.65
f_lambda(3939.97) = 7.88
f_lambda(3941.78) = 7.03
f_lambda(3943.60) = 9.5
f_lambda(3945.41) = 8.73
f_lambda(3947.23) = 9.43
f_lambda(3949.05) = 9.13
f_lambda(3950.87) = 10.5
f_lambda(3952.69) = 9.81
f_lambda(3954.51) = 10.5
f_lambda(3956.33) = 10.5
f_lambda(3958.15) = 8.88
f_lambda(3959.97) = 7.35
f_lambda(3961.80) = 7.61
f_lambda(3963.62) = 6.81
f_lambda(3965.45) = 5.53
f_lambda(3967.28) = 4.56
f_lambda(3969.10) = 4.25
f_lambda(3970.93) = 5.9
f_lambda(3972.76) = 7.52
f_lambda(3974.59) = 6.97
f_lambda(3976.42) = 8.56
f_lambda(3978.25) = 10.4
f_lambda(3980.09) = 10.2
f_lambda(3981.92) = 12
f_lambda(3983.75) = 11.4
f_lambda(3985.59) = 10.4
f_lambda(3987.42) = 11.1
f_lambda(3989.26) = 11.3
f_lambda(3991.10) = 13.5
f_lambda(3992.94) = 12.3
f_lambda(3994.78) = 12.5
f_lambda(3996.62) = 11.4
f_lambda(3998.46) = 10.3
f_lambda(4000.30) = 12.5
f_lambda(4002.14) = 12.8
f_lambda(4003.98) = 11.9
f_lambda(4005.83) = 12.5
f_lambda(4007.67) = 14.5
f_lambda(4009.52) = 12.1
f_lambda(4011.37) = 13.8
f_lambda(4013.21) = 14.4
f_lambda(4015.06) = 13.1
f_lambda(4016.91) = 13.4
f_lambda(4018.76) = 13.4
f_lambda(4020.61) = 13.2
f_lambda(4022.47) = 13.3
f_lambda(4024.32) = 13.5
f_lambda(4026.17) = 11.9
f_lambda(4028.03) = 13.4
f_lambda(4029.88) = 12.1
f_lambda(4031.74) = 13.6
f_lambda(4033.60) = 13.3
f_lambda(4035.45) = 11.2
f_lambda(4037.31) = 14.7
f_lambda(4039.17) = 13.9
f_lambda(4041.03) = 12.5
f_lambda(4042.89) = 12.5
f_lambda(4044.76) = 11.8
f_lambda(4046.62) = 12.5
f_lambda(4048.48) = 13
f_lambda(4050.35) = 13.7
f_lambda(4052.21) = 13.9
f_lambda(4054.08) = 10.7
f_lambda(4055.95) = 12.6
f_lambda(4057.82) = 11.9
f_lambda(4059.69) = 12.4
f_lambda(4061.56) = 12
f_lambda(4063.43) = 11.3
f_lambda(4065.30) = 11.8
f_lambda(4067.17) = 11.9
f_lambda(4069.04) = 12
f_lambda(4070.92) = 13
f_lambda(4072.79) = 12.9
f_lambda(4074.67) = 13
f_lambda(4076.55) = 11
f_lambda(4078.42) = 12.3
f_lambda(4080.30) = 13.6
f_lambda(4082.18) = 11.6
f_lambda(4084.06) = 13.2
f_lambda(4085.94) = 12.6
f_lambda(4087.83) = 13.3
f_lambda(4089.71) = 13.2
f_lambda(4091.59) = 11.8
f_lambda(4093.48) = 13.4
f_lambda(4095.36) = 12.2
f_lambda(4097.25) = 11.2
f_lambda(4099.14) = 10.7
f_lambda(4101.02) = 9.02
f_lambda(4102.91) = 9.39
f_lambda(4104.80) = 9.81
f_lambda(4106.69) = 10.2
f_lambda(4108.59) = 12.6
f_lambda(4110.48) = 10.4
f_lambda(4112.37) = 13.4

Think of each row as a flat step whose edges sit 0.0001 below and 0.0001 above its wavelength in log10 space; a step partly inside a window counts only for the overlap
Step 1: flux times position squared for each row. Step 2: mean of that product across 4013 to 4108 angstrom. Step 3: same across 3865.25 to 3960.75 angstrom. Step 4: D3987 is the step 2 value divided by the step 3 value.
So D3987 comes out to 1.55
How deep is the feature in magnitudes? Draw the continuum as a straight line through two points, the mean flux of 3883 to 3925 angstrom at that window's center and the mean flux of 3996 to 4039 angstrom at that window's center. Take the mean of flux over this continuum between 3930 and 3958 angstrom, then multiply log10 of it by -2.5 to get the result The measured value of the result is 0.281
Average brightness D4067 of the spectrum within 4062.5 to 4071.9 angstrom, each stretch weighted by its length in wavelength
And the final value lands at 12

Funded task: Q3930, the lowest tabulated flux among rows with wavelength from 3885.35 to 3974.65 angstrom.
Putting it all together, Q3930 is 4.25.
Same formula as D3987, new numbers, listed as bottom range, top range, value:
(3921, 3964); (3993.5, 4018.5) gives 1.62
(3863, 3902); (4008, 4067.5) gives 1.67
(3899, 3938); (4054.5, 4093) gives 1.53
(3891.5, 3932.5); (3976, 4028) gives 1.41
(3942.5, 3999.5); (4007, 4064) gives 1.43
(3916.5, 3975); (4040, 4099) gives 1.69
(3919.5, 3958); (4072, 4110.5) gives 1.55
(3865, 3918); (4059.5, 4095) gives 1.54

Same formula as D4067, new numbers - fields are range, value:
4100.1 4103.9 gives 9.21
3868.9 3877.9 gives 9.13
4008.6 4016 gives 13.4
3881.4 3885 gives 7.72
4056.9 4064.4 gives 11.9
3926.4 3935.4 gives 6.16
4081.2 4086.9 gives 12.5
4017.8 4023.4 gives 13.3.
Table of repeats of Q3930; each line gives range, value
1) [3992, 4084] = 10.3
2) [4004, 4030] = 11.9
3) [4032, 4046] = 11.2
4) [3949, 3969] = 4.56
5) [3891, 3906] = 7.11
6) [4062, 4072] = 11.3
